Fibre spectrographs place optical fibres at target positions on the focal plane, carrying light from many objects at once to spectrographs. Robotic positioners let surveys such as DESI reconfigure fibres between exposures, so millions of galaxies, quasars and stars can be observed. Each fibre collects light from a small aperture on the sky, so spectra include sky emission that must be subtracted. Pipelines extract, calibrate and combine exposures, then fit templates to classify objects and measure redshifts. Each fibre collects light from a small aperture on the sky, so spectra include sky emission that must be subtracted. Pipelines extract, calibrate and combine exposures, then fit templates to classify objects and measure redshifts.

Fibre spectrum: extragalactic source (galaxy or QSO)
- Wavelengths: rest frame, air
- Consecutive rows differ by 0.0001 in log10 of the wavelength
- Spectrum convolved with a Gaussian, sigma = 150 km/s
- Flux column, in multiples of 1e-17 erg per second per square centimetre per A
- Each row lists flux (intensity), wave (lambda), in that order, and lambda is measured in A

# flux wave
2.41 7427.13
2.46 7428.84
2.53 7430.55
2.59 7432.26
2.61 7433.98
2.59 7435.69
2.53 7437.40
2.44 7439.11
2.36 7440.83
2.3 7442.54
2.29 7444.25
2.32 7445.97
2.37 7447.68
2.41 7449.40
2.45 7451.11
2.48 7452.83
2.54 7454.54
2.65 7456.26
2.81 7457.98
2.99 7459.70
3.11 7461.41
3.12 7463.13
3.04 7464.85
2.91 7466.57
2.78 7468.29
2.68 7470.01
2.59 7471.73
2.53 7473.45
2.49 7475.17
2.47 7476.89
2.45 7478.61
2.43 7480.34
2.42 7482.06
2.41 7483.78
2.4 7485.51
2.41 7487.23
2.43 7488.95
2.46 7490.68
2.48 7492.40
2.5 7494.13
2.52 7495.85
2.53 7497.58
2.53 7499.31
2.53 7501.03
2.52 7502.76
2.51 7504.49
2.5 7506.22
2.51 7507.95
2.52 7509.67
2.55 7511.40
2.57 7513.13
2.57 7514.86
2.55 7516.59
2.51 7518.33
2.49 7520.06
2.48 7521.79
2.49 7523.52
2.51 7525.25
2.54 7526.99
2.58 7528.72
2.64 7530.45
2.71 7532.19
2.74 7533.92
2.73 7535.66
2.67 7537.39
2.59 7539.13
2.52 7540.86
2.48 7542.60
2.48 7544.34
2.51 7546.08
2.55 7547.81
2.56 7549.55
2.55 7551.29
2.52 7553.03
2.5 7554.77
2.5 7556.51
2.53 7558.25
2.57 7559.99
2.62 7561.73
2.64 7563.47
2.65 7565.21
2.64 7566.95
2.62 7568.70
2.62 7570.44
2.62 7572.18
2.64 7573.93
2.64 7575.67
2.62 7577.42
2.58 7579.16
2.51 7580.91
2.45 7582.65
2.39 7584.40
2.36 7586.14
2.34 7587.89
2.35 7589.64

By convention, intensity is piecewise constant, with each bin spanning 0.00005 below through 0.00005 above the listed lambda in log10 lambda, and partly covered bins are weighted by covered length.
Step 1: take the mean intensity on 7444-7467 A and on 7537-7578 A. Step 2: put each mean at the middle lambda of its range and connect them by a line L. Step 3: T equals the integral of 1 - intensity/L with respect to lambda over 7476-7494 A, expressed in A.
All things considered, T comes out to 1.4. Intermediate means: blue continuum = 2.68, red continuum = 2.57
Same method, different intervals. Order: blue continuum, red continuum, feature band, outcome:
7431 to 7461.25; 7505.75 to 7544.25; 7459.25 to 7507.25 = -0.9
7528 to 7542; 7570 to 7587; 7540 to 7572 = 0.4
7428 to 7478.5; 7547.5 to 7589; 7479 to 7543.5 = 1.2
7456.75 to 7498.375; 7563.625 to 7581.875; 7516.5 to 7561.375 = 1.0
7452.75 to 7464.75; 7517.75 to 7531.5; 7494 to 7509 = 0.7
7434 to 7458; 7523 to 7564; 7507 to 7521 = 0.0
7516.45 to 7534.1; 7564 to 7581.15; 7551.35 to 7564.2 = 0.2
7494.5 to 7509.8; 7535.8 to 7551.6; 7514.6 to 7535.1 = -0.3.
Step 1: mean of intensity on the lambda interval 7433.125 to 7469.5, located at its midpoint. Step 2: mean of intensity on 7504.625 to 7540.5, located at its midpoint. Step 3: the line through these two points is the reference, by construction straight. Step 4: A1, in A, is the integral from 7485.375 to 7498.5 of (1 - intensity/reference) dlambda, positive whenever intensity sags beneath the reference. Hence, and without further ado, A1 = 0.6 A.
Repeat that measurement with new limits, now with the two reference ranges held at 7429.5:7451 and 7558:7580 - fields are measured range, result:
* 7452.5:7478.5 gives -2.8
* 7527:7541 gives -0.4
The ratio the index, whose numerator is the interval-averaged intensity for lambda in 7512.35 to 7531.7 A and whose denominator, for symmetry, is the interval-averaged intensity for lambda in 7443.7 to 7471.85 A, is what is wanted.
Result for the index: 0.95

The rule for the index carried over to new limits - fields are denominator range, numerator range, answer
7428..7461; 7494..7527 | 1.00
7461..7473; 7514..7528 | 0.88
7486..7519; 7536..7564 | 1.02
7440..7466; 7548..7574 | 0.99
